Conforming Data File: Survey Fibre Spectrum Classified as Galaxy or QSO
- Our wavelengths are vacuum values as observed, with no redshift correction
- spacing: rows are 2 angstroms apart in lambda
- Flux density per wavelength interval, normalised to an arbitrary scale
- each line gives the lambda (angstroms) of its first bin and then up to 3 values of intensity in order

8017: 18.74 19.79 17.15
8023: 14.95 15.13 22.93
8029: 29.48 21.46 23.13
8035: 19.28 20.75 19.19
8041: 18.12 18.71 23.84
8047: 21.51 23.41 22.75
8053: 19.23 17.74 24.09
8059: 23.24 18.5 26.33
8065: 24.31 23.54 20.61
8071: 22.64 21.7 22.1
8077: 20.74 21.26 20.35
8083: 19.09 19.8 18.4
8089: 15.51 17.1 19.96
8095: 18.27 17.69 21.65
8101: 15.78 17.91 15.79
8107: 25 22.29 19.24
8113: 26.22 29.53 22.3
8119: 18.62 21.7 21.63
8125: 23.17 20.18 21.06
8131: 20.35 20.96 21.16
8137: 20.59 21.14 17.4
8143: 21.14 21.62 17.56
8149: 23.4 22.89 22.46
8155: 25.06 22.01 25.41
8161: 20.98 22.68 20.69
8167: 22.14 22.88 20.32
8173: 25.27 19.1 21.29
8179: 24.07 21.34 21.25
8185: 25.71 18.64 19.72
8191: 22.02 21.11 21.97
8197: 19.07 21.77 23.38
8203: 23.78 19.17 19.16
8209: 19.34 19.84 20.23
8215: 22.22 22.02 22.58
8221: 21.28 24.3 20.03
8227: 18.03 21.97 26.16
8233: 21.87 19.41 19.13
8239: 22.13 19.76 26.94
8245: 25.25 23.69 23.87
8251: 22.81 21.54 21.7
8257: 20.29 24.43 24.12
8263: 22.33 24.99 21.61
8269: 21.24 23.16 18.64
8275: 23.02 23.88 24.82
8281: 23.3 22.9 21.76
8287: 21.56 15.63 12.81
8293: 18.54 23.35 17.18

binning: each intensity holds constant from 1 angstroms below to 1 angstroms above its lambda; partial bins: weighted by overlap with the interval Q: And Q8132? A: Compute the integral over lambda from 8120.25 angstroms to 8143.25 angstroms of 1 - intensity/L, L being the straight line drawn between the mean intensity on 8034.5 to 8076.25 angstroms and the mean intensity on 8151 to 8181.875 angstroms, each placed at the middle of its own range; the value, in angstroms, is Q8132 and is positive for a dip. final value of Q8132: 1.3 angstroms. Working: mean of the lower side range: 21.5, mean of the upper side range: 22.4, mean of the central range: 20.9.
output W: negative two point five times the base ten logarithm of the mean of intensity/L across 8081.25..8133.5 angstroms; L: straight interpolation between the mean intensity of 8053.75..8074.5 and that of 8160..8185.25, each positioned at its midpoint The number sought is 0.09 mag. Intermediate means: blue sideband 22.2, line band 20.3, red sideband 22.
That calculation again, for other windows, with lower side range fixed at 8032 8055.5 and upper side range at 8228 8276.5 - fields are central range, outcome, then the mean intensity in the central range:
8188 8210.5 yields 0.06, 20.9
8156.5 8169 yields -0.03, 22.4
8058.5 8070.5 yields -0.09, 22.7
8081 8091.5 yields 0.16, 18.2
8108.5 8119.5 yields -0.10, 23.3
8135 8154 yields 0.03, 20.9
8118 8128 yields 0.02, 21.1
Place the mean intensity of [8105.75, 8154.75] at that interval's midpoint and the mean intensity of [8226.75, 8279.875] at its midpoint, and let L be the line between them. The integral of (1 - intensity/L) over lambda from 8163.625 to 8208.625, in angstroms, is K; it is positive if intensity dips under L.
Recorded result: 1.2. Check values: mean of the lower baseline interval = 21.8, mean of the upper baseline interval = 22.5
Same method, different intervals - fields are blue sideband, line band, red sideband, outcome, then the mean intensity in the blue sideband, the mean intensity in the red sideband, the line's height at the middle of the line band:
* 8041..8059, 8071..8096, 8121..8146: 1.8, 21.3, 20.9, 21.2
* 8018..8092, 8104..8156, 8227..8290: -0.7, 20.8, 22.3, 21.3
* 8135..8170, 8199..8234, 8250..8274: 0.9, 21.8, 22.2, 22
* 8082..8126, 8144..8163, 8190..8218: -1.6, 20.3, 21.1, 20.7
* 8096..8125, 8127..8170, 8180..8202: -0.5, 21.2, 21.5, 21.3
